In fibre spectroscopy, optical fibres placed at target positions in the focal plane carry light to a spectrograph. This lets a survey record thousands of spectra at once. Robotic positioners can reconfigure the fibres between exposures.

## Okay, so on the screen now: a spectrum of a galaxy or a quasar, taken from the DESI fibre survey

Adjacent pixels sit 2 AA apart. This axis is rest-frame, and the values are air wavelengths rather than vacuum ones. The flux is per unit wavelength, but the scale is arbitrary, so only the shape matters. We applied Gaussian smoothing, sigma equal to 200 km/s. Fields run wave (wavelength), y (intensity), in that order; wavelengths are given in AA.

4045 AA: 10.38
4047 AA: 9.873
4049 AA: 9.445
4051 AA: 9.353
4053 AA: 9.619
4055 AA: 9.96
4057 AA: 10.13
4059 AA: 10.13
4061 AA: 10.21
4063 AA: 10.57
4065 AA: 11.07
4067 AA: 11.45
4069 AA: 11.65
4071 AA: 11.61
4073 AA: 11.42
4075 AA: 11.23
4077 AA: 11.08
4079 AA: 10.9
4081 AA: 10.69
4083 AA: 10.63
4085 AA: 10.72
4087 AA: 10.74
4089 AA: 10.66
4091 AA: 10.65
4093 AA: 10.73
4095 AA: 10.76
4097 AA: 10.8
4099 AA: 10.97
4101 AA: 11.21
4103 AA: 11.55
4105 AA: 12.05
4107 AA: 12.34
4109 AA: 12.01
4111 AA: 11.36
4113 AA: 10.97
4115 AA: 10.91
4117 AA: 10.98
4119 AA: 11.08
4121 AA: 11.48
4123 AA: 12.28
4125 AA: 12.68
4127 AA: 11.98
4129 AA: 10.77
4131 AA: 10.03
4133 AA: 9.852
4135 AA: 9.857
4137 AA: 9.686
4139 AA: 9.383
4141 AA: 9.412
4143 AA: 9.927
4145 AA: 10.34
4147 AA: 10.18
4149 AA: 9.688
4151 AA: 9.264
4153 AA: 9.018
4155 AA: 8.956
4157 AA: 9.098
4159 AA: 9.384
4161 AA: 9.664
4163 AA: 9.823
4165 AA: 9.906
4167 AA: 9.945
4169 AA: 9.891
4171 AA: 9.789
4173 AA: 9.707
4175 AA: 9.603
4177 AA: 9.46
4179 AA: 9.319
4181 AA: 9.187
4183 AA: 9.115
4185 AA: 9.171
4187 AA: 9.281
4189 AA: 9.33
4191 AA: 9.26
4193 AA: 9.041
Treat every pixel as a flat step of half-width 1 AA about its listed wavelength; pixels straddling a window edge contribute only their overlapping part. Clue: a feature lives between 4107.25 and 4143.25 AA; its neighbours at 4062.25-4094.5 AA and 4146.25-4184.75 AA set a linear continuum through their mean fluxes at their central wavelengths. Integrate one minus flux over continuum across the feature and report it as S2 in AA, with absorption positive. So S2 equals -2.3 AA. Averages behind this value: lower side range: 11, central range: 10.9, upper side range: 9.51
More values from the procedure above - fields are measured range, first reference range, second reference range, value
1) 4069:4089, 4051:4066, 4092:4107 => -0.6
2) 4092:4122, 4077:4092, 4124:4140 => -1.8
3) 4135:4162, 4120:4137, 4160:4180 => 2.2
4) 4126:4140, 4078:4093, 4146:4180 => -0.3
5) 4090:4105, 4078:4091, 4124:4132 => -0.2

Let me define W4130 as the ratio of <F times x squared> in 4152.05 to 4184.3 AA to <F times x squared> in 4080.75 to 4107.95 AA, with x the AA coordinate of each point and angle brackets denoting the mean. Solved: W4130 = 0.9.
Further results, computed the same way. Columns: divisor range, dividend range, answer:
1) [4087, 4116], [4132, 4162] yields 0.87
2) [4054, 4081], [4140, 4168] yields 0.92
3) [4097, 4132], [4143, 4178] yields 0.86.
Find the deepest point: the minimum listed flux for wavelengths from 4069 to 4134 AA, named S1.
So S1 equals 9.852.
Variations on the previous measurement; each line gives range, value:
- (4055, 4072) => 9.96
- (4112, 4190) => 8.956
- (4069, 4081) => 10.69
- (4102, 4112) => 11.36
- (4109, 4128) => 10.91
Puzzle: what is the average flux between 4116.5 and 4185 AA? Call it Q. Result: 10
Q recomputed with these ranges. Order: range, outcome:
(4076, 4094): 10.8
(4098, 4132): 11.5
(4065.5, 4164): 10.7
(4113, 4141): 10.8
